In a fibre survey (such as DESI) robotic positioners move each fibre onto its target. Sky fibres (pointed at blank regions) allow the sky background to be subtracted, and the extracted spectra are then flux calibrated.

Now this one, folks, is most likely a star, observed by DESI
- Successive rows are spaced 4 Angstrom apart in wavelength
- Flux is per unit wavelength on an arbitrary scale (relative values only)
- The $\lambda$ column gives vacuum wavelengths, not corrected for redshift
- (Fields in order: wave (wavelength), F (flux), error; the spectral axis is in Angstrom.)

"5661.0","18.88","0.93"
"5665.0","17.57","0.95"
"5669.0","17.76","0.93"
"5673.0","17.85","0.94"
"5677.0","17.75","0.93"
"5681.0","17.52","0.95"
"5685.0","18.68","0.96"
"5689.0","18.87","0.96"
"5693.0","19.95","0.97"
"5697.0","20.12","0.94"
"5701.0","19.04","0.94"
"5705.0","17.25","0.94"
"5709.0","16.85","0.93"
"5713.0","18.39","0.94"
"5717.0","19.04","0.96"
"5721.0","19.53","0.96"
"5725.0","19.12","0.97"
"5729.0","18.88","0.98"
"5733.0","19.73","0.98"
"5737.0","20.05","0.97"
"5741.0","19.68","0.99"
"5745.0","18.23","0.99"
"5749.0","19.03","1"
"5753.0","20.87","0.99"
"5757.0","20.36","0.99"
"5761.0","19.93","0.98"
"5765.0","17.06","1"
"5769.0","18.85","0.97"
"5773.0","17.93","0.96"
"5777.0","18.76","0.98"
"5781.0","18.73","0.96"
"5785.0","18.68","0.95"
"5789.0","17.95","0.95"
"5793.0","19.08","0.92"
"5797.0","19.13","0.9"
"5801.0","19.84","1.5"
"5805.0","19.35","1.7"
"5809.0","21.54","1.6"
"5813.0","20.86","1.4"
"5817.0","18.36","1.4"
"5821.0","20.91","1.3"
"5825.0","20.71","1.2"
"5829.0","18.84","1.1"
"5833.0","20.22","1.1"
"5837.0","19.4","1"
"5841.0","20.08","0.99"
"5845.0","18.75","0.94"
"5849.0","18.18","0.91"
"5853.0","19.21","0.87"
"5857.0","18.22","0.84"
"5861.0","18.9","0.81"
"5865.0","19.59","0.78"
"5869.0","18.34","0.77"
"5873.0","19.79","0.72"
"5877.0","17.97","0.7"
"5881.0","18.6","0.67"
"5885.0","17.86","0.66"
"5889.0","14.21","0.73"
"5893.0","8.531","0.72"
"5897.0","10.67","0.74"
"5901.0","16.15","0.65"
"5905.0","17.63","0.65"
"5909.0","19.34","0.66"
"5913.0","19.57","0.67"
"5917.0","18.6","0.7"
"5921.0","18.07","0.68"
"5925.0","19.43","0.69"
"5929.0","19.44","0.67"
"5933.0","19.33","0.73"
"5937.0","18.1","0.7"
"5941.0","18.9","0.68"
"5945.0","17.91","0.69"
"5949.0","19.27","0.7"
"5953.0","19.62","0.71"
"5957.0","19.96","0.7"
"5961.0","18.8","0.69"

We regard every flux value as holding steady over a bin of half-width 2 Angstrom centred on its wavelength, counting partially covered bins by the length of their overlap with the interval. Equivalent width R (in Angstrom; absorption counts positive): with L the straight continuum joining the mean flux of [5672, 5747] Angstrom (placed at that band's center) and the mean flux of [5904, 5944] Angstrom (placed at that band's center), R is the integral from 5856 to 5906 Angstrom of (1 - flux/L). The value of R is 5.9 Angstrom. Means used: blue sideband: 18.8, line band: 16.6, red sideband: 18.8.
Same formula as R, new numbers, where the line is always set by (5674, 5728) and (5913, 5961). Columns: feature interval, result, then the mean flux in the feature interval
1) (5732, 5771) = -1.4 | 19.4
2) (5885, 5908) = 5.9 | 14.1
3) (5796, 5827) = -2.2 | 20.1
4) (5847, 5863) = 0.2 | 18.6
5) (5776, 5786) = 0.0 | 18.7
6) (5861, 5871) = 0.0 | 19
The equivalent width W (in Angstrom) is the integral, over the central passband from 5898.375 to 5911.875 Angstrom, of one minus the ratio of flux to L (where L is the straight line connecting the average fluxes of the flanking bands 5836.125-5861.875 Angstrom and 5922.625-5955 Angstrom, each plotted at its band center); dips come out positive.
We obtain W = 1.0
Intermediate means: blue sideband 18.9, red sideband 19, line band 17.5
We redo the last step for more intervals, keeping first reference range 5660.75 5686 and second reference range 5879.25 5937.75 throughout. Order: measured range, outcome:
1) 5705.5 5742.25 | -2.5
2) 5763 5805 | -2.8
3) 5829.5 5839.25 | -1.3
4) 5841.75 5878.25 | -3.5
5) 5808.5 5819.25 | -1.7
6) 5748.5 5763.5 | -2.1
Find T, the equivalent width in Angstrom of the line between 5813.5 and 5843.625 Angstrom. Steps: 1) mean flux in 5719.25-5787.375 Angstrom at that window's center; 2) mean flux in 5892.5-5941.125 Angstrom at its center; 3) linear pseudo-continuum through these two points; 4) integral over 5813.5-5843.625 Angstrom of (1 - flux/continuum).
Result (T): -2.4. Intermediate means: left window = 19.1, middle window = 19.8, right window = 17.4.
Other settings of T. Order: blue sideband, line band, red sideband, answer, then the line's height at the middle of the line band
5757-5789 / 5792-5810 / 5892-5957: -1.2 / 18.5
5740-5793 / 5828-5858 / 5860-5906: -3.2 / 17.3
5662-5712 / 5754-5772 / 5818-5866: -0.3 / 18.8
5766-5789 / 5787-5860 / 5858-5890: -4.3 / 18.4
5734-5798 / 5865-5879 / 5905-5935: 0.1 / 19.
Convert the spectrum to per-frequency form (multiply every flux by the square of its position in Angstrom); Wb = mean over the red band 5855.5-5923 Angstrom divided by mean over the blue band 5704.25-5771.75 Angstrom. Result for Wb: 1.0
